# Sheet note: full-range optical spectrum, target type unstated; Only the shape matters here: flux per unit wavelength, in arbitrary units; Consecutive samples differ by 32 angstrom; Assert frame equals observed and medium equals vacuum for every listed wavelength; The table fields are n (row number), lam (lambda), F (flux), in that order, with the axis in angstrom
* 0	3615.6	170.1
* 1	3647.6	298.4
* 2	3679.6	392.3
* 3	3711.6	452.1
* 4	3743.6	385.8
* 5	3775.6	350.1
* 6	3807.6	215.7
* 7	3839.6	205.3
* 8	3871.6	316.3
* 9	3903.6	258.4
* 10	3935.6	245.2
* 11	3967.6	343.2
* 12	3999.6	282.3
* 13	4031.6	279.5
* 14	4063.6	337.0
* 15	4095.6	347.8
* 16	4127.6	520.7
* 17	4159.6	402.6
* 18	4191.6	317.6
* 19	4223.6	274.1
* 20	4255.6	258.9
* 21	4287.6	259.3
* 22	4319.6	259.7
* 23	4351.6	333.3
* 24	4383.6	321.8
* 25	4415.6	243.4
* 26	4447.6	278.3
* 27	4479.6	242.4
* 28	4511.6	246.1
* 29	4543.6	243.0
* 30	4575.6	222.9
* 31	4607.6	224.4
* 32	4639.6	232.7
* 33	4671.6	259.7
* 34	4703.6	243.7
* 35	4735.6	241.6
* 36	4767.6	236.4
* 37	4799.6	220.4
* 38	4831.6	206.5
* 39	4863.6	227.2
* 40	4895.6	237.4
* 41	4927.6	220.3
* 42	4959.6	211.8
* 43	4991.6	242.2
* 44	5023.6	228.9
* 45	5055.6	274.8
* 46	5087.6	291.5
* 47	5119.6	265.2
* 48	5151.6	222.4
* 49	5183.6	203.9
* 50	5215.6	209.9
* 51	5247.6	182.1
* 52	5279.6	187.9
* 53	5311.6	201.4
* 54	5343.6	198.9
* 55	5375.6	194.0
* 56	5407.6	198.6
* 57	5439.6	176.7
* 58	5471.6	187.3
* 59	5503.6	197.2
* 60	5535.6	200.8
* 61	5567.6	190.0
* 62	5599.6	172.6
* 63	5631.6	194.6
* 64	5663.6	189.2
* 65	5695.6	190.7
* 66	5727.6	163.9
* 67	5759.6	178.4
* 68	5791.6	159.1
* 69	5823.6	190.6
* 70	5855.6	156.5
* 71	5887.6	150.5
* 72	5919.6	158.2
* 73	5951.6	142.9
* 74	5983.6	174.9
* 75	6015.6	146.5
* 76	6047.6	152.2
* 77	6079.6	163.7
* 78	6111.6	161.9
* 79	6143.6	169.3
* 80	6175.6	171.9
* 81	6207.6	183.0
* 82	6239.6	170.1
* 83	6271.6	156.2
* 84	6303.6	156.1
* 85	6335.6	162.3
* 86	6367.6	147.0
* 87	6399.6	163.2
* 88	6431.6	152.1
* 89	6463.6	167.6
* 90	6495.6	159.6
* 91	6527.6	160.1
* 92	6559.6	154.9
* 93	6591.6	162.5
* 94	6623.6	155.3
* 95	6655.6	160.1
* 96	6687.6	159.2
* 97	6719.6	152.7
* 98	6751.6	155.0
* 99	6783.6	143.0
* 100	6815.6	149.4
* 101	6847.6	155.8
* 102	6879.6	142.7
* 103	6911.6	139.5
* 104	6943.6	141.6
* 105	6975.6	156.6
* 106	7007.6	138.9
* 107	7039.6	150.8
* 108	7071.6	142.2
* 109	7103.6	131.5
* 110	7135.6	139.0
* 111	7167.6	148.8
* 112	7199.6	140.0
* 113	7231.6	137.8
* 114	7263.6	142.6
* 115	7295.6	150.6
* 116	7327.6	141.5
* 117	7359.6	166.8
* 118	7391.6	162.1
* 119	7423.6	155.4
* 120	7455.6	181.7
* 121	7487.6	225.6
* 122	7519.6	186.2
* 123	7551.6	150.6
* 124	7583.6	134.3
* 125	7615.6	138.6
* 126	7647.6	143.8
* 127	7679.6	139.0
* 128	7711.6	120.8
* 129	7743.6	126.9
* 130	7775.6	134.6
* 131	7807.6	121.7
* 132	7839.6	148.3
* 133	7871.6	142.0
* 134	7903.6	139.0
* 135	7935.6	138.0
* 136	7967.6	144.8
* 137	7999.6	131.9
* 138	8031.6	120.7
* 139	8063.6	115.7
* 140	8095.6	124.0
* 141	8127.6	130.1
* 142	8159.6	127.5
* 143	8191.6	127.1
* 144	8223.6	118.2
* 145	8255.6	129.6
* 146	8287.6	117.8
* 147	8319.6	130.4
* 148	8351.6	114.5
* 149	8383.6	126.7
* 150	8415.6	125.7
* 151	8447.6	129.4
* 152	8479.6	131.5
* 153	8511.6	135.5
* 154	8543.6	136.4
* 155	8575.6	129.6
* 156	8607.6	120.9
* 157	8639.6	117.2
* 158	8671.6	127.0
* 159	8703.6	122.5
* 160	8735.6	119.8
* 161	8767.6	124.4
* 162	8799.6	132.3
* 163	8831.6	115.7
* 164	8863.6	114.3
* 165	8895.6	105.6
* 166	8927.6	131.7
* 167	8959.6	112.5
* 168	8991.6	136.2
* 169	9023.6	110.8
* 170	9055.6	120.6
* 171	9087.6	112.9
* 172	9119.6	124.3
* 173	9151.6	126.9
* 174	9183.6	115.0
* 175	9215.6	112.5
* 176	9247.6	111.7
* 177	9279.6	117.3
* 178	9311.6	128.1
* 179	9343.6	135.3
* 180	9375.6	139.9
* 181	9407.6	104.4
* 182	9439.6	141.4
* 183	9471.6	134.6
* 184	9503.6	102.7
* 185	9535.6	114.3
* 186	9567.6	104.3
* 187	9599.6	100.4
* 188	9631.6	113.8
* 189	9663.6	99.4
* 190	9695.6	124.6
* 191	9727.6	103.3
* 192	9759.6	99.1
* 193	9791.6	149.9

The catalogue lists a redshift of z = 1.675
